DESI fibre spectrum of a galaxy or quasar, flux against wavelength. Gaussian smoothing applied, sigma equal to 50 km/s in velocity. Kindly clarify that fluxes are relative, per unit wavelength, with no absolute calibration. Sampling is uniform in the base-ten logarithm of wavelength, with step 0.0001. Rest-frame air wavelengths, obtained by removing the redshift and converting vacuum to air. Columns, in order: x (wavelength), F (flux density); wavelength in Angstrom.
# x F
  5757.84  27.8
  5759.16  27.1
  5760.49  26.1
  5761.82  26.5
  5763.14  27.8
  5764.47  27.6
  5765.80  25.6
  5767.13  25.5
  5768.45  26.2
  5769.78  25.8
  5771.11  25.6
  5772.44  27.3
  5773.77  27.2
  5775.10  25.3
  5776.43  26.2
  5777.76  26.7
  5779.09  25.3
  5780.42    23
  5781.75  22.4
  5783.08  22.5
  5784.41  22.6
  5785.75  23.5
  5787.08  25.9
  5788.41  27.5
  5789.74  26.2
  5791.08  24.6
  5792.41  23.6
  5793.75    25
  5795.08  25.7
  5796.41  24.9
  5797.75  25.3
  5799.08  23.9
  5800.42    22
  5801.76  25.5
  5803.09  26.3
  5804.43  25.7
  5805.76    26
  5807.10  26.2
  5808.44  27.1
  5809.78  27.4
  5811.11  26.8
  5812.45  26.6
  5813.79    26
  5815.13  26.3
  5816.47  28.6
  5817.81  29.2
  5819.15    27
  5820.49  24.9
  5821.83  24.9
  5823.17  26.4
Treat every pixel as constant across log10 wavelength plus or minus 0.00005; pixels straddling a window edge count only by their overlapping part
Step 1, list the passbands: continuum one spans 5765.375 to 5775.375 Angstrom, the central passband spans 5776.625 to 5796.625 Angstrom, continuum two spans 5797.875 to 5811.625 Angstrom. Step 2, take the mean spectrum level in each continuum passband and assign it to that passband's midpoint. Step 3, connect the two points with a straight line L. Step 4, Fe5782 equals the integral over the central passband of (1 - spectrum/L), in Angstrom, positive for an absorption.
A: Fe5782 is 0.96 Angstrom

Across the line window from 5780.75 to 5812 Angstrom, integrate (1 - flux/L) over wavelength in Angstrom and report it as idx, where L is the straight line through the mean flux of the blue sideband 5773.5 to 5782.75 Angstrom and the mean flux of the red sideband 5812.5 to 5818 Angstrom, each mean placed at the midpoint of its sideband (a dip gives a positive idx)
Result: 1.3 Angstrom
